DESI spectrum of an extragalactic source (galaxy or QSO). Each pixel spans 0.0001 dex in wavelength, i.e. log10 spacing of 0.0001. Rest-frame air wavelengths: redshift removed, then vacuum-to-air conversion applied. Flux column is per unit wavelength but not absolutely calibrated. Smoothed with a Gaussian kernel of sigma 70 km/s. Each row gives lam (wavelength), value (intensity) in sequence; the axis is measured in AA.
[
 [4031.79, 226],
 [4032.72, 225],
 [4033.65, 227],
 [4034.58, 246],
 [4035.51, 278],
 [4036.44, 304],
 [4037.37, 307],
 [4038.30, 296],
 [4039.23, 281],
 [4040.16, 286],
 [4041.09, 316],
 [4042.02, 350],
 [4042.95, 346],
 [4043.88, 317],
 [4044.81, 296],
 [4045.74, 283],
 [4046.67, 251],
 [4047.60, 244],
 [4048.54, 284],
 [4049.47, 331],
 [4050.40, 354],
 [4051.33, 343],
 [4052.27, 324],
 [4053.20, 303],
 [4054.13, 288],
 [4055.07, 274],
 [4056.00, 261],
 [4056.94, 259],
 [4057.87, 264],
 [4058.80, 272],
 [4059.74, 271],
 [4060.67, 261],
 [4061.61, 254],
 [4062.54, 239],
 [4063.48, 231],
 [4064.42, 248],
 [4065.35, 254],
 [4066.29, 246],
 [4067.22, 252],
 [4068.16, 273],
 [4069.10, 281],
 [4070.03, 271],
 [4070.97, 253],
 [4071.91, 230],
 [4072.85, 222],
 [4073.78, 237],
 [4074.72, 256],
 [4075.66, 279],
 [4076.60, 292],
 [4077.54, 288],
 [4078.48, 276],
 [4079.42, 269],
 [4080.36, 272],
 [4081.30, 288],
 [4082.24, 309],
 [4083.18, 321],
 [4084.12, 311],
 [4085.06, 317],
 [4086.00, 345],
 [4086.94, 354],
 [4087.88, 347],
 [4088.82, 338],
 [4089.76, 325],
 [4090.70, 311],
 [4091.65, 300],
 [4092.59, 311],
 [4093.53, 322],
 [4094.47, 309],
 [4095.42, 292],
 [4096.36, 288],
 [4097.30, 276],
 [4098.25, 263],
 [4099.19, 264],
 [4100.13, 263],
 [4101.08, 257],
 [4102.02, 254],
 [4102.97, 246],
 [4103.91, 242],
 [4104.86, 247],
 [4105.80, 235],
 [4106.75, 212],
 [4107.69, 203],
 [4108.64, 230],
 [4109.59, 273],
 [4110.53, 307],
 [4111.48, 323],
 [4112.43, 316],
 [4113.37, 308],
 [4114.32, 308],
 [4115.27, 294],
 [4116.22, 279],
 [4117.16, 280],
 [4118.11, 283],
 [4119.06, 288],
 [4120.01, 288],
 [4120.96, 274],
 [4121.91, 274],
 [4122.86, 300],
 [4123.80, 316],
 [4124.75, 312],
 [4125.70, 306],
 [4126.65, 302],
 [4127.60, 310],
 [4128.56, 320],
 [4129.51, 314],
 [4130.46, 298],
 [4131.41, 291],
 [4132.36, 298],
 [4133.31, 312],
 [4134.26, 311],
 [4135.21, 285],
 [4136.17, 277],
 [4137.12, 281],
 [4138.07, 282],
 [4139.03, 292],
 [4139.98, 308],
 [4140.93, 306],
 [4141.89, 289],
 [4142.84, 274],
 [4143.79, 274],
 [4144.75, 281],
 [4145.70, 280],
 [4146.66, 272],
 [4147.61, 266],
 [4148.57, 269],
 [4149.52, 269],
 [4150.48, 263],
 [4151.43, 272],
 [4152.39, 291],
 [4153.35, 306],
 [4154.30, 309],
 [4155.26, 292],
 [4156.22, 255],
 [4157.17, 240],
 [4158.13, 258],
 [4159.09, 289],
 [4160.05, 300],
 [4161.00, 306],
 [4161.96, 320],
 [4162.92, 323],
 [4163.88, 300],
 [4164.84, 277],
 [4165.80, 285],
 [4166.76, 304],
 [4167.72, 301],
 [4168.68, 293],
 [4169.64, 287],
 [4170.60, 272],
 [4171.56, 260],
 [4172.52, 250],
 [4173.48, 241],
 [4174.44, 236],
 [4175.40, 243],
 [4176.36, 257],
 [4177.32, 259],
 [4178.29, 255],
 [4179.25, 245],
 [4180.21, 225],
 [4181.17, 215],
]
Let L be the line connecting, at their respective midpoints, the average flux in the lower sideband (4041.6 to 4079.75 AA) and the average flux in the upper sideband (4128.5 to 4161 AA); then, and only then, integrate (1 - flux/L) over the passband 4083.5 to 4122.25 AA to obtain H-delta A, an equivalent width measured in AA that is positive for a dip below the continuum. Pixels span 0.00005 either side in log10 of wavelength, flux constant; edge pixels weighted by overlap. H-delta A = -0.8 AA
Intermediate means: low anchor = 276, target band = 287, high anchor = 286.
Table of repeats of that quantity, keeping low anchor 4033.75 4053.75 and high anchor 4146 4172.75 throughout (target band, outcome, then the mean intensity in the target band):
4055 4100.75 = 2.3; 280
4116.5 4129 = -0.3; 296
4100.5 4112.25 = 1.5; 254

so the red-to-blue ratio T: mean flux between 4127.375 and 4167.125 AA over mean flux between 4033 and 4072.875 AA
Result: 1.04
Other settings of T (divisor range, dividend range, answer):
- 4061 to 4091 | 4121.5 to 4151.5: 1.04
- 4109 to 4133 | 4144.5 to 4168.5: 0.96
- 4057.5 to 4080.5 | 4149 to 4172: 1.10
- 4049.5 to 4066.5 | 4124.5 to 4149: 1.06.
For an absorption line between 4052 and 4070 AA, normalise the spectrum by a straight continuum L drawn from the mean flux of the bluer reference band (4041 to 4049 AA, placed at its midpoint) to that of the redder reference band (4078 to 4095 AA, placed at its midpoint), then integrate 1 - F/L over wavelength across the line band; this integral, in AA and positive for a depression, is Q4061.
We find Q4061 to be 2.2 AA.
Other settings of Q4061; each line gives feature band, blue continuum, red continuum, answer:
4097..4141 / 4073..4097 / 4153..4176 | 1.39 AA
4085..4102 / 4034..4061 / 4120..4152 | -0.67 AA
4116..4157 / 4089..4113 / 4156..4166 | -0.95 AA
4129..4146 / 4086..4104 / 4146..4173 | -0.28 AA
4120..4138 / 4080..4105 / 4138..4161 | -0.74 AA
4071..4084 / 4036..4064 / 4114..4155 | 0.77 AA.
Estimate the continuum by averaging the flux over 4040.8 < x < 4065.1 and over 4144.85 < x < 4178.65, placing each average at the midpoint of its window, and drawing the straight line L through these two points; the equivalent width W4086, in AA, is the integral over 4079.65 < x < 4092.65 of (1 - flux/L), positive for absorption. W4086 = -1.5 AA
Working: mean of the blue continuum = 287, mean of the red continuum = 277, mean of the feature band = 317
